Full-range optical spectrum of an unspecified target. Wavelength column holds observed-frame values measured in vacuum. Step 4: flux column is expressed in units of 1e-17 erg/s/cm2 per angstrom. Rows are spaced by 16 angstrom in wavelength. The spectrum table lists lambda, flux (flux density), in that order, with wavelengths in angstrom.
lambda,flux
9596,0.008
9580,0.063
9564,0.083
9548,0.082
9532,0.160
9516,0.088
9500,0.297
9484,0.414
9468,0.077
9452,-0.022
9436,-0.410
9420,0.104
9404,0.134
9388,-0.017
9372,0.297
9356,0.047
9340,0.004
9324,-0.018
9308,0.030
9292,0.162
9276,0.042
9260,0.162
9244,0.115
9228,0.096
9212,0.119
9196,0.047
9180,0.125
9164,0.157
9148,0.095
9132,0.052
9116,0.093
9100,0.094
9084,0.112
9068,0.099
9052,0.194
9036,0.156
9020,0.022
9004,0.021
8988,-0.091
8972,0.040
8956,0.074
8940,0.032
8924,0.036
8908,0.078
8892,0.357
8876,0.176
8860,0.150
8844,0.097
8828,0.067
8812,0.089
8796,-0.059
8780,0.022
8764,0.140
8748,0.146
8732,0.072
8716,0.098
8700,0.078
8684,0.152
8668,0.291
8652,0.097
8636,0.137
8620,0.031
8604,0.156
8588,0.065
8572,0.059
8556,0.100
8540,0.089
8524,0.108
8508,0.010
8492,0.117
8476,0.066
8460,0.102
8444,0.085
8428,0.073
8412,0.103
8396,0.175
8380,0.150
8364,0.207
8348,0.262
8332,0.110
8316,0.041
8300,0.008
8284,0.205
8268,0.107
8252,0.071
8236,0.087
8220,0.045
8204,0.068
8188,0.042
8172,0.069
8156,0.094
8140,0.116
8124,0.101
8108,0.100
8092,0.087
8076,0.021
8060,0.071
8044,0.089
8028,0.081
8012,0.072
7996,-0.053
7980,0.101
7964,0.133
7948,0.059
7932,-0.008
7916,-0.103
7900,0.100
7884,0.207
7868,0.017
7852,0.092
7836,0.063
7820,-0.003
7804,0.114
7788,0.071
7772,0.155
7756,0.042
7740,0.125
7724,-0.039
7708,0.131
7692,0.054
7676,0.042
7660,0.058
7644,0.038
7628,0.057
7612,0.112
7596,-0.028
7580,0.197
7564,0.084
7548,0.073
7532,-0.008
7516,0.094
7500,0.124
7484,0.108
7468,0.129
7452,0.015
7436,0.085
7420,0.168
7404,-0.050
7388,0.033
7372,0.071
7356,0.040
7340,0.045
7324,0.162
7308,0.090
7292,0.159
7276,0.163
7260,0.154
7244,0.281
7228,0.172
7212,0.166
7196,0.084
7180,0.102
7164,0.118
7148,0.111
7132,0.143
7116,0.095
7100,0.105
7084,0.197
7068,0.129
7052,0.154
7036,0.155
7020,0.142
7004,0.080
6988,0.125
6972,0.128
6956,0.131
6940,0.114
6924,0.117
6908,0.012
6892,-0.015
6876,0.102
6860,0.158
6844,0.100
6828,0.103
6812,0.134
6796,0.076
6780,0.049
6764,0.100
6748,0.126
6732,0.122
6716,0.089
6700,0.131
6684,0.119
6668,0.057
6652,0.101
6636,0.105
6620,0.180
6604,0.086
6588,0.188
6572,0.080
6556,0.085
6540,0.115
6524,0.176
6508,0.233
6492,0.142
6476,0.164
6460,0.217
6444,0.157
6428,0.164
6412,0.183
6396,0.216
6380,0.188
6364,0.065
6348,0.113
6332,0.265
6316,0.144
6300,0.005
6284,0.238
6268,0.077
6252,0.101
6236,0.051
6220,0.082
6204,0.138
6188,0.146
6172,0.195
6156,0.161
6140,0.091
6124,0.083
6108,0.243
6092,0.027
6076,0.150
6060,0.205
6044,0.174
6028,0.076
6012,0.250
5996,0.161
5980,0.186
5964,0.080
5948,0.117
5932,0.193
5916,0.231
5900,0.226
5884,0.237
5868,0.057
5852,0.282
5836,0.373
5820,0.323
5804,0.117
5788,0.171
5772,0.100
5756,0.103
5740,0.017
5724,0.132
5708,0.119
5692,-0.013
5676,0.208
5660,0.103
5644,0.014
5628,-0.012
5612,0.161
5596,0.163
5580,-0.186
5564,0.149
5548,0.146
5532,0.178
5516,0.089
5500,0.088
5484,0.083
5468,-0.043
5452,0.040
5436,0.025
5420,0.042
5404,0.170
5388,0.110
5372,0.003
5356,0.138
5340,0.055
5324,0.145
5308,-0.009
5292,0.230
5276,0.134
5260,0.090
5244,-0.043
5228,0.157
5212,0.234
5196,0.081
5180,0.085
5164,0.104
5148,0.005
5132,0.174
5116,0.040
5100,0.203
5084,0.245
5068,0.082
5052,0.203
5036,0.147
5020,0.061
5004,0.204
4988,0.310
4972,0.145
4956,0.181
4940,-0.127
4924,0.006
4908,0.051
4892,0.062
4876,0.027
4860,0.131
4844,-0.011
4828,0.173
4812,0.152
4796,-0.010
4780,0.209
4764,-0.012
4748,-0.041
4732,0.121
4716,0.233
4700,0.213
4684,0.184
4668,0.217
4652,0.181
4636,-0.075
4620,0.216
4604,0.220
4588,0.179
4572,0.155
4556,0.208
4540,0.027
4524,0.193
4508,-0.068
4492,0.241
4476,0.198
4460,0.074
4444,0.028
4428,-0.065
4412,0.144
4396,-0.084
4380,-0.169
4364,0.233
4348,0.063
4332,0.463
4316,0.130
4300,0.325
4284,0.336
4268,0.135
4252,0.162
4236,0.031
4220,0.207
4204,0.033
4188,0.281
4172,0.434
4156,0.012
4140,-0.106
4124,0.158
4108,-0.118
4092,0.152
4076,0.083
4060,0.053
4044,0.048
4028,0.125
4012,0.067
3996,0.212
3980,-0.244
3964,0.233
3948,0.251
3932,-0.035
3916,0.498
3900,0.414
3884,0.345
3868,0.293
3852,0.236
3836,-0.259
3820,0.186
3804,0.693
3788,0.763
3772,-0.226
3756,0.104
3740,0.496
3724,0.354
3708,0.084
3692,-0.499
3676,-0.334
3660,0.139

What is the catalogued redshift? 1.532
